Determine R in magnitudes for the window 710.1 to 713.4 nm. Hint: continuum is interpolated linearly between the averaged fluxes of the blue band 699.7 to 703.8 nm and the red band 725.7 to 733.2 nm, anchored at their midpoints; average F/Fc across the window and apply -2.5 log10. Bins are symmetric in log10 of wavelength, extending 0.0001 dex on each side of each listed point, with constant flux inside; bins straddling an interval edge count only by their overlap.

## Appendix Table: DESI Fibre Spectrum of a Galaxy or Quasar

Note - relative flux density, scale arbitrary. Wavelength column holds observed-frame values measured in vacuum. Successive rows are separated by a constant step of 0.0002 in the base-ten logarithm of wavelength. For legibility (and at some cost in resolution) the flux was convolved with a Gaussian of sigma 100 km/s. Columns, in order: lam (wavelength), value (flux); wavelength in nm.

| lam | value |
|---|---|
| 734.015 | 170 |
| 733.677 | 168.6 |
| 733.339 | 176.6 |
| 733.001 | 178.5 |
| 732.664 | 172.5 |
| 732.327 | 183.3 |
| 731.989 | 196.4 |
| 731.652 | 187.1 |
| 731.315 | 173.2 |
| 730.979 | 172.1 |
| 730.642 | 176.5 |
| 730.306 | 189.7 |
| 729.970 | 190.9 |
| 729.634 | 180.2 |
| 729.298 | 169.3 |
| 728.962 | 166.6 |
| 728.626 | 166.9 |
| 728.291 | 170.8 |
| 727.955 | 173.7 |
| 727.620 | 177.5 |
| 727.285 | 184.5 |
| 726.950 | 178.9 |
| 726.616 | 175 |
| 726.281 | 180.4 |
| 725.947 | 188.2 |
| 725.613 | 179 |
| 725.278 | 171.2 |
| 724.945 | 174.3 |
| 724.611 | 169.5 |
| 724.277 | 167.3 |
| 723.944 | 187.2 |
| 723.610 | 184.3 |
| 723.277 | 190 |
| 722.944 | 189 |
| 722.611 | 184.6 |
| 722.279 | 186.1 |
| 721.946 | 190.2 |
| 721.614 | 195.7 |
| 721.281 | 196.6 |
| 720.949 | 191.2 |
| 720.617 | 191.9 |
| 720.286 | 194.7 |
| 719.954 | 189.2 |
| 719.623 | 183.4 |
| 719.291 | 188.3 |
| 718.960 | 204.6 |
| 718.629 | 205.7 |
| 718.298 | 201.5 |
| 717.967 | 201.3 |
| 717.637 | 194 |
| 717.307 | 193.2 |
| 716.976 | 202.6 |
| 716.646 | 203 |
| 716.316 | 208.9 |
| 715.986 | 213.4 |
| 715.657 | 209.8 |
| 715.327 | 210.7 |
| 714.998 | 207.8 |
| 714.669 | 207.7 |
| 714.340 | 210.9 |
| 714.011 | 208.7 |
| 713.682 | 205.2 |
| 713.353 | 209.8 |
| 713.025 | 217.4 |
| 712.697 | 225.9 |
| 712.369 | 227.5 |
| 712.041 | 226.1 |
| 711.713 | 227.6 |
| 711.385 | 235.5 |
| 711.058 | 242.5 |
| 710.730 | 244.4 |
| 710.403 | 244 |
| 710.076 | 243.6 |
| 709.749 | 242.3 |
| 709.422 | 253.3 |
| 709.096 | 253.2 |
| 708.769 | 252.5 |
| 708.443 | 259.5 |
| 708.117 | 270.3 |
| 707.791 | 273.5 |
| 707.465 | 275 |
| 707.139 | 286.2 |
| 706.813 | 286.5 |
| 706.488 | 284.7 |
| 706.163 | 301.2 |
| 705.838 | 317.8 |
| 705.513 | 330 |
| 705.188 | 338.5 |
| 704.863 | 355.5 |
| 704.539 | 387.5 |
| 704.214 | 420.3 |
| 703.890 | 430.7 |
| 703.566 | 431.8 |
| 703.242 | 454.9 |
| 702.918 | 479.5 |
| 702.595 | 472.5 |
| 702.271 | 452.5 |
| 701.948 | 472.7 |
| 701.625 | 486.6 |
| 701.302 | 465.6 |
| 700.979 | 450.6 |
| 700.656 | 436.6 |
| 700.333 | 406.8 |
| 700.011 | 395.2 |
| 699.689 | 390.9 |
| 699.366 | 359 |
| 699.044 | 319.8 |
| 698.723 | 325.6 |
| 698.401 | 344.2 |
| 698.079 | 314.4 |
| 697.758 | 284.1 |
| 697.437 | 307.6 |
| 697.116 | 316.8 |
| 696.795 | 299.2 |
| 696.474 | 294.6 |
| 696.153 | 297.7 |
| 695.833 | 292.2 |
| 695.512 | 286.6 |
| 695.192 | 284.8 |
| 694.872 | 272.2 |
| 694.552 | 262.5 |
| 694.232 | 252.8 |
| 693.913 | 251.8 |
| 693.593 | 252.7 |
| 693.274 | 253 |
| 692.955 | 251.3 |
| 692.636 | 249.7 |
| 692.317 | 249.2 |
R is 0.45 mag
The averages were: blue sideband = 448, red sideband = 179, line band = 231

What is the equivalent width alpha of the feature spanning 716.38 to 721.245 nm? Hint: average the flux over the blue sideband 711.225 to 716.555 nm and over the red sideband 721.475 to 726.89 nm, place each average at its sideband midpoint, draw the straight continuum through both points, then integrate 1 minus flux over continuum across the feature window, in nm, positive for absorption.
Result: 0.08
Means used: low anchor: 216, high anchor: 182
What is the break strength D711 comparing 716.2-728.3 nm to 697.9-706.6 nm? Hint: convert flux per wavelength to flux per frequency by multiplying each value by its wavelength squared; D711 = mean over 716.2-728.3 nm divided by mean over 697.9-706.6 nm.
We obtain 0.50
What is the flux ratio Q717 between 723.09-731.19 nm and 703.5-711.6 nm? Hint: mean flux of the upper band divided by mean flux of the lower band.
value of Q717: 0.6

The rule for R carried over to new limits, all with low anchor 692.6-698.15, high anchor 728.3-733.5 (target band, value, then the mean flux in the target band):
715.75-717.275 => 0.07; 206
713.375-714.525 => 0.09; 208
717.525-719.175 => 0.07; 201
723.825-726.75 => 0.10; 177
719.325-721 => 0.10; 190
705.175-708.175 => -0.19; 295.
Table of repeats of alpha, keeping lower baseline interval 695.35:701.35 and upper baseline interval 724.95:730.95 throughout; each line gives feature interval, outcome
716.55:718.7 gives 0.326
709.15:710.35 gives 0.143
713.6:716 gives 0.405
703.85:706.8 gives -0.381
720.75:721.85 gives 0.106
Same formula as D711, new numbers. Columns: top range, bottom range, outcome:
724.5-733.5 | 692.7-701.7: 0.60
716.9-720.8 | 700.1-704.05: 0.45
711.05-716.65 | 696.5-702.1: 0.60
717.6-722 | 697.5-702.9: 0.52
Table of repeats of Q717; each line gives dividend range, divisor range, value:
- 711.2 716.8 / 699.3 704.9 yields 0.50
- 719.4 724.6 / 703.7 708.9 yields 0.59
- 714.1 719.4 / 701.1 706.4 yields 0.50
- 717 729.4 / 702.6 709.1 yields 0.54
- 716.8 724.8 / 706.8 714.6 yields 0.79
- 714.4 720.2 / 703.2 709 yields 0.62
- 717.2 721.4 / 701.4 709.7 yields 0.55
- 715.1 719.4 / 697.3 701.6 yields 0.54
